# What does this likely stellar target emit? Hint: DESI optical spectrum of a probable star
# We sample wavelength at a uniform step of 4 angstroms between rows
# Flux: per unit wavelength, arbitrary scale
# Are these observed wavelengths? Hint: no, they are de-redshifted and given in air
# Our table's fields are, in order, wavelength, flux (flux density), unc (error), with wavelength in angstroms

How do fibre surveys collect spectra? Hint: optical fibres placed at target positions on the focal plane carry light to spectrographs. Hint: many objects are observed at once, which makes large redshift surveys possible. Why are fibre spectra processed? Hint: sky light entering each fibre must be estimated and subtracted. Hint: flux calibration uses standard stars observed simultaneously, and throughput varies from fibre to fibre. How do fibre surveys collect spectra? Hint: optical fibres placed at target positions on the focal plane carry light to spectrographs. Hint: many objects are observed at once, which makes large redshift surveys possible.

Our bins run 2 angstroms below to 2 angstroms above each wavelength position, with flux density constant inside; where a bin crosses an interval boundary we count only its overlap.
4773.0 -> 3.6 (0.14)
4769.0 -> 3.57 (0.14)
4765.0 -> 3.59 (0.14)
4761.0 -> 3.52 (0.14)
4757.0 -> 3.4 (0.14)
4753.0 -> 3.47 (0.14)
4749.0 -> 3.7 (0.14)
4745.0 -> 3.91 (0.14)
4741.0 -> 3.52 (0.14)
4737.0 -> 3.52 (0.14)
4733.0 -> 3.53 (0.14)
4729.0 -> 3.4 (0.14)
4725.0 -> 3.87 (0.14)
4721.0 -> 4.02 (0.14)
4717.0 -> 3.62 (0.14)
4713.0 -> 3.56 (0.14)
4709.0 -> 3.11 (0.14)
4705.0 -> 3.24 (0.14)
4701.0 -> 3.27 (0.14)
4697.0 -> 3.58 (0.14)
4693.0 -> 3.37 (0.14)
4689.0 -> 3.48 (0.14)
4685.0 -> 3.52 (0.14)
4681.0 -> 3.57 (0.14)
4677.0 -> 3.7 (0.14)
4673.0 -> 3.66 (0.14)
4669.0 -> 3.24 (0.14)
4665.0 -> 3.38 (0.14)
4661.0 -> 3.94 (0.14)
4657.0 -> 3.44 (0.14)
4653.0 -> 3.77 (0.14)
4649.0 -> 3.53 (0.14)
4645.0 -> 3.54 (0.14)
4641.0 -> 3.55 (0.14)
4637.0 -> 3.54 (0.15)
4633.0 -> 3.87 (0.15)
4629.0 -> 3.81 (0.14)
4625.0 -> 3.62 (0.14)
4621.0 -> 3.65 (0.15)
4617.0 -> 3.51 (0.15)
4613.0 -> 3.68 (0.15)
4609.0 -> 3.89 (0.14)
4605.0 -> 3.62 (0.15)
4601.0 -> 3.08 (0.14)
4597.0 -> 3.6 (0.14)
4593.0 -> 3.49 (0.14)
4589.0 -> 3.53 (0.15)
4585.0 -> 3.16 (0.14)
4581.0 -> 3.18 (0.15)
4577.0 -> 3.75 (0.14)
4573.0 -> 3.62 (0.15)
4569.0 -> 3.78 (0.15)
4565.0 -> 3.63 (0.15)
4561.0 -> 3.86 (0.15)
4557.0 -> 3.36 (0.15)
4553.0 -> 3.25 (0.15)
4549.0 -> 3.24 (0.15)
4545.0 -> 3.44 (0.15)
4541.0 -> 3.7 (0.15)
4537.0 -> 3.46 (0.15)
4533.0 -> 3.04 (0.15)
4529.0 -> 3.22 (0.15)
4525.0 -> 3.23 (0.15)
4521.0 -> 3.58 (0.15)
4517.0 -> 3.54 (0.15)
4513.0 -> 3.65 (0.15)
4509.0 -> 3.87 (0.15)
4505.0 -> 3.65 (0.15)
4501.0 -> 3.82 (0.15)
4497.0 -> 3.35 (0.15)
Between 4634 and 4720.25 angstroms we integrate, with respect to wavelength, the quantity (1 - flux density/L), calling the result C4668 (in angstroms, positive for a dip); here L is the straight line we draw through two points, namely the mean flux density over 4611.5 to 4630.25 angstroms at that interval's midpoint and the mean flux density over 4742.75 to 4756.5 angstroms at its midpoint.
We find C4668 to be 3.19 angstroms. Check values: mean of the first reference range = 3.65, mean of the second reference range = 3.66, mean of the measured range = 3.52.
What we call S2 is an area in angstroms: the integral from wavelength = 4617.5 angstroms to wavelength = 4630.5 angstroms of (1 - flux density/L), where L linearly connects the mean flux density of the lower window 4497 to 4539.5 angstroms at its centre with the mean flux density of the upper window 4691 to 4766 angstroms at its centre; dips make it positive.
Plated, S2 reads -0.6 angstroms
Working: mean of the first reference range 3.5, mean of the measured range 3.67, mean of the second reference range 3.54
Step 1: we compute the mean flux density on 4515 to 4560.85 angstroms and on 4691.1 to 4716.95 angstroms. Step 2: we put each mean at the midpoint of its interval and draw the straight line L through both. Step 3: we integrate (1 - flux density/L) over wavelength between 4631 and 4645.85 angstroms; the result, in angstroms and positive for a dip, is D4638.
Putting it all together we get -1.1 angstroms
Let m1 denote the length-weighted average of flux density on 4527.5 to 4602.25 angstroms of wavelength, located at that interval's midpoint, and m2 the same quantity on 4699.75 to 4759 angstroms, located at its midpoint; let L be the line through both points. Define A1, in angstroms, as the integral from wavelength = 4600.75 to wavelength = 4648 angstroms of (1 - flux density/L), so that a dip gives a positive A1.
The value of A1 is -2.0 angstroms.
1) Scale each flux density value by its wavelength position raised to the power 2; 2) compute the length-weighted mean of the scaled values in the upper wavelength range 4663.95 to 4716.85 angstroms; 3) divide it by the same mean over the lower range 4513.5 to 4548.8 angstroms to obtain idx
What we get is 1.08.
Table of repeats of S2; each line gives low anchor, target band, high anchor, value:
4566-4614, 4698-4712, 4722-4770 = 1.2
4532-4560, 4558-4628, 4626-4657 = -1.1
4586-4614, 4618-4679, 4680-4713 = -2.6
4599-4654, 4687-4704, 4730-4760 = 0.8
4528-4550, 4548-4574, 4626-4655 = -0.9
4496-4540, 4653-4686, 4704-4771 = -0.2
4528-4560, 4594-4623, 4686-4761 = -1.3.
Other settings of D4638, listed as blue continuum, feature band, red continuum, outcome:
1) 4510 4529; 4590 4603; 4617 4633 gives 0.85 angstroms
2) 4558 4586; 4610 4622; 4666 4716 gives -0.36 angstroms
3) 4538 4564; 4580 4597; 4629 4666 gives 0.77 angstroms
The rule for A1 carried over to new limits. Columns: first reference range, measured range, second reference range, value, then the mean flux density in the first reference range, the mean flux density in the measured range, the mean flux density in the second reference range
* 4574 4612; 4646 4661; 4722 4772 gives -0.4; 3.49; 3.63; 3.59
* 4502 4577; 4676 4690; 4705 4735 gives 0.0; 3.52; 3.56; 3.56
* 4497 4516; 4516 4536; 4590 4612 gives 1.9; 3.69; 3.32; 3.54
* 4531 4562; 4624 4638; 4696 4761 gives -1.0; 3.4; 3.73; 3.54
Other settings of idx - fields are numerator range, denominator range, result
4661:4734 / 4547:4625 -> 1.05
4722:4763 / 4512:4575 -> 1.13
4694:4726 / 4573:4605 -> 1.08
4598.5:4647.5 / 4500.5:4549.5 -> 1.08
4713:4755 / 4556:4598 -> 1.10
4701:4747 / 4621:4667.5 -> 1.01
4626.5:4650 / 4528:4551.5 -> 1.13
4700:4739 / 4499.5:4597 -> 1.08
